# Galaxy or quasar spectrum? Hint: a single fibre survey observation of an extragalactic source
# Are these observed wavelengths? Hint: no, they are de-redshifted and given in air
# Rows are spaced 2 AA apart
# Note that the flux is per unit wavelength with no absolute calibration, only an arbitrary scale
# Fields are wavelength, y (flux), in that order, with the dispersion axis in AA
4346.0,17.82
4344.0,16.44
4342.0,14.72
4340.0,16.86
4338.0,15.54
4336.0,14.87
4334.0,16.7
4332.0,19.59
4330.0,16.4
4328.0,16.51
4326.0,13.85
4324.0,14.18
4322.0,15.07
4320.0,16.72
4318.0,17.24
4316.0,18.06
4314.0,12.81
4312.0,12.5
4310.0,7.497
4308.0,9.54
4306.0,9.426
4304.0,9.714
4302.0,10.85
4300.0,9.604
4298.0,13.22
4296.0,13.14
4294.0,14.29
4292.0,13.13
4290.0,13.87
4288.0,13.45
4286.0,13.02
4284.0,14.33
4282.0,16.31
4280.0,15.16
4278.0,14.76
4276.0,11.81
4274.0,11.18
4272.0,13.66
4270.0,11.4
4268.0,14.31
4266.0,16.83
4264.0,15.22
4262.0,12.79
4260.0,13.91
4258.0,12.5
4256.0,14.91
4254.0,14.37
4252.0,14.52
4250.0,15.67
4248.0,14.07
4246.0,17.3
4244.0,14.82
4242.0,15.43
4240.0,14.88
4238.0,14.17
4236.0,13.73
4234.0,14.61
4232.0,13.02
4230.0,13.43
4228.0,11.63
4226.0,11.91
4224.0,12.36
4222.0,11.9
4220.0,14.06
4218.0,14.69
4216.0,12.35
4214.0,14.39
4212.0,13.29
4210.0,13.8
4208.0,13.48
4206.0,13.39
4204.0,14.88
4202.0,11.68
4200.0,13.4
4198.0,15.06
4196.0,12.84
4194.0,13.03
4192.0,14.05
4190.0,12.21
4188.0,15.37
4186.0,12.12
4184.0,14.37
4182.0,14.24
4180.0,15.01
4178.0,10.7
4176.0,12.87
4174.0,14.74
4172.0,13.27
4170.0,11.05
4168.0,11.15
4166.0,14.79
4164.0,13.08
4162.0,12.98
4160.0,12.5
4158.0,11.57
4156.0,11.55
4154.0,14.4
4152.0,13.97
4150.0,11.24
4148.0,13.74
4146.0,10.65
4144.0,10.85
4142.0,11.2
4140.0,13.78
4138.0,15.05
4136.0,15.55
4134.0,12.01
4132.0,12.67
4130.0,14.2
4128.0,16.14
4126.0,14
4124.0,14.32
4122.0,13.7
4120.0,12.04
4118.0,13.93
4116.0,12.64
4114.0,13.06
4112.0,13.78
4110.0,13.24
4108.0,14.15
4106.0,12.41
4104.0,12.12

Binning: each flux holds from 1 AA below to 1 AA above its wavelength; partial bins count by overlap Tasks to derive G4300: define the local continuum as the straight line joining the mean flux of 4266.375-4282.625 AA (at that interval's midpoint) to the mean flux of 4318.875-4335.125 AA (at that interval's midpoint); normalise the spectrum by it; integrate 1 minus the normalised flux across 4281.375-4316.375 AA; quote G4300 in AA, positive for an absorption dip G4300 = 5.7 AA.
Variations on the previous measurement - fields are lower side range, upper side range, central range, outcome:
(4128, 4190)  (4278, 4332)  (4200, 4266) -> -2.7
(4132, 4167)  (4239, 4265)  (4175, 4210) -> 0.4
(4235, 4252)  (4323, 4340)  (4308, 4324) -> 1.9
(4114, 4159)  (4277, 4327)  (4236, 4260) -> -2.7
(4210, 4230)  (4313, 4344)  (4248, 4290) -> 1.0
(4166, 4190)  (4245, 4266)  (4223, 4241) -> 1.1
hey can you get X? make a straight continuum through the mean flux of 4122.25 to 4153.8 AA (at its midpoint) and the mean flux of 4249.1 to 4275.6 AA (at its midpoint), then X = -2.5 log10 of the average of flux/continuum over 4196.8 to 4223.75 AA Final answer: 0.01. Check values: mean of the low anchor 13.3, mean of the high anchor 13.9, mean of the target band 13.5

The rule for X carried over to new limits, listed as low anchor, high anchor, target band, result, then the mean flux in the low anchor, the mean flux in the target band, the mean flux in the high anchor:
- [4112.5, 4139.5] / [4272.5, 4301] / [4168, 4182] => 0.062 mag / 13.8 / 12.9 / 13.4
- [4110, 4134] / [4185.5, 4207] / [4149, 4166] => 0.062 mag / 13.6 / 12.8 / 13.5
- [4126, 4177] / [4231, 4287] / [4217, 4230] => 0.083 mag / 13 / 12.8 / 14.2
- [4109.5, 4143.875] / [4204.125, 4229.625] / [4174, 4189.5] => -0.020 mag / 13.5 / 13.6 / 13.2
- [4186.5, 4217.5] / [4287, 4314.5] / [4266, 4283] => -0.137 mag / 13.5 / 13.8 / 11.6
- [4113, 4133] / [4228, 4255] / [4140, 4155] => 0.120 mag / 13.7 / 12.4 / 14.5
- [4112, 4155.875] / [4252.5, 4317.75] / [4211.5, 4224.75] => -0.011 mag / 13.3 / 13.3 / 13.1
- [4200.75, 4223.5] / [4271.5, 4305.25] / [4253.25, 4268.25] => -0.096 mag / 13.4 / 14.4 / 13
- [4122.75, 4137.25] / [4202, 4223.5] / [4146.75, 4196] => 0.061 mag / 14.1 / 13.1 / 13.5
